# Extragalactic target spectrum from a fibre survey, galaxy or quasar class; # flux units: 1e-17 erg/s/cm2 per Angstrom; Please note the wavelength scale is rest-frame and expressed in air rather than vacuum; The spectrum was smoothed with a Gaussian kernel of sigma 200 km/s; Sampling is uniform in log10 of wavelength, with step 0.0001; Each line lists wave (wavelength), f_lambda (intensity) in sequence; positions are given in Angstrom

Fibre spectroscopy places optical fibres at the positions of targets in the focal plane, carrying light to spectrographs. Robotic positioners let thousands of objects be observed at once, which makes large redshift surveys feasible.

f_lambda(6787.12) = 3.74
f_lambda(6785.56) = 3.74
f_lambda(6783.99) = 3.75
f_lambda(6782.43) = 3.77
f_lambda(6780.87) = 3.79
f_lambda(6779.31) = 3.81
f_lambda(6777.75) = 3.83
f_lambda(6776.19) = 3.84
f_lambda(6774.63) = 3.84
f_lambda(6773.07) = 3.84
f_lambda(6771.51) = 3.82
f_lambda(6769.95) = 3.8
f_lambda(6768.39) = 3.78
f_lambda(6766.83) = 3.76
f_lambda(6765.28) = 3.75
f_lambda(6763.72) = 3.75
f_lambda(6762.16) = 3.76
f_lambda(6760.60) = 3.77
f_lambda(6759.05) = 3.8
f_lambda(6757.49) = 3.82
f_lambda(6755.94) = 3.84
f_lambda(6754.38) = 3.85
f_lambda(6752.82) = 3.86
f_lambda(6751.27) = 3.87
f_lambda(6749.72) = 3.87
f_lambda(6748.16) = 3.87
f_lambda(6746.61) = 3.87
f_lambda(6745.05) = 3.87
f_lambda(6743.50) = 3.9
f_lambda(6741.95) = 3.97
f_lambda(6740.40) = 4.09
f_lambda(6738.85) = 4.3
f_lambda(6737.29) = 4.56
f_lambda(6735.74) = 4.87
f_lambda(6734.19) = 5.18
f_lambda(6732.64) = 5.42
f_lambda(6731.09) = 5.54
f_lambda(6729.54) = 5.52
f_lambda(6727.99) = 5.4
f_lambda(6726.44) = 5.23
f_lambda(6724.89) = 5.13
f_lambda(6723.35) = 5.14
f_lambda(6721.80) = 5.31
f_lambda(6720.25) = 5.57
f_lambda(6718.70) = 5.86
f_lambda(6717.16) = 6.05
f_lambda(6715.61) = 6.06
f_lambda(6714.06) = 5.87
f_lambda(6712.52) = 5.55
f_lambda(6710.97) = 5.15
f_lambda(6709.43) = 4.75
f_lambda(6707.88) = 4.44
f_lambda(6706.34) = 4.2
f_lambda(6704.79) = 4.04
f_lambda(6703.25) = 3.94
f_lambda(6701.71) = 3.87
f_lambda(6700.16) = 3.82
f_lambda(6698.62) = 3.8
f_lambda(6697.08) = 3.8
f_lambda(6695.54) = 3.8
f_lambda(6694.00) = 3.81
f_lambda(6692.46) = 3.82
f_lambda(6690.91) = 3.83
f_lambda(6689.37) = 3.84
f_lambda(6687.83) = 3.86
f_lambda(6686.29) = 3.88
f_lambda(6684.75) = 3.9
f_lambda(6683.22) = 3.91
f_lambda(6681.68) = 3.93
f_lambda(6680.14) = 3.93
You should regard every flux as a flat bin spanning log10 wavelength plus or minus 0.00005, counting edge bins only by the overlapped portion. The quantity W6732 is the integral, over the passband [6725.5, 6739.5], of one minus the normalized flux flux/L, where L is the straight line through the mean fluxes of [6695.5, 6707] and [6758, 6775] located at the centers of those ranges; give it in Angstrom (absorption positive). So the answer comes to -4.6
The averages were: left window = 3.91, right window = 3.79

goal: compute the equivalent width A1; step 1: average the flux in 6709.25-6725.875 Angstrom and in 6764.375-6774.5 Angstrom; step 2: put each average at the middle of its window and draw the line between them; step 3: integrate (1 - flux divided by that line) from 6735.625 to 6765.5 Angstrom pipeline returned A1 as 3.2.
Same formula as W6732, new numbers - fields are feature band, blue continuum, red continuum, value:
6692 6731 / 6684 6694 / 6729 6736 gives -1.52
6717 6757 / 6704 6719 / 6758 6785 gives -0.44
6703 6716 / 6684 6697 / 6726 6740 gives -1.43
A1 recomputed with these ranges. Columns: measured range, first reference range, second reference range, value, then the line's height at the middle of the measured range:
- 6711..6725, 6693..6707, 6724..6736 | -2.6 Angstrom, 4.74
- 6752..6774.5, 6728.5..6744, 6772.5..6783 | 1.9 Angstrom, 4.15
